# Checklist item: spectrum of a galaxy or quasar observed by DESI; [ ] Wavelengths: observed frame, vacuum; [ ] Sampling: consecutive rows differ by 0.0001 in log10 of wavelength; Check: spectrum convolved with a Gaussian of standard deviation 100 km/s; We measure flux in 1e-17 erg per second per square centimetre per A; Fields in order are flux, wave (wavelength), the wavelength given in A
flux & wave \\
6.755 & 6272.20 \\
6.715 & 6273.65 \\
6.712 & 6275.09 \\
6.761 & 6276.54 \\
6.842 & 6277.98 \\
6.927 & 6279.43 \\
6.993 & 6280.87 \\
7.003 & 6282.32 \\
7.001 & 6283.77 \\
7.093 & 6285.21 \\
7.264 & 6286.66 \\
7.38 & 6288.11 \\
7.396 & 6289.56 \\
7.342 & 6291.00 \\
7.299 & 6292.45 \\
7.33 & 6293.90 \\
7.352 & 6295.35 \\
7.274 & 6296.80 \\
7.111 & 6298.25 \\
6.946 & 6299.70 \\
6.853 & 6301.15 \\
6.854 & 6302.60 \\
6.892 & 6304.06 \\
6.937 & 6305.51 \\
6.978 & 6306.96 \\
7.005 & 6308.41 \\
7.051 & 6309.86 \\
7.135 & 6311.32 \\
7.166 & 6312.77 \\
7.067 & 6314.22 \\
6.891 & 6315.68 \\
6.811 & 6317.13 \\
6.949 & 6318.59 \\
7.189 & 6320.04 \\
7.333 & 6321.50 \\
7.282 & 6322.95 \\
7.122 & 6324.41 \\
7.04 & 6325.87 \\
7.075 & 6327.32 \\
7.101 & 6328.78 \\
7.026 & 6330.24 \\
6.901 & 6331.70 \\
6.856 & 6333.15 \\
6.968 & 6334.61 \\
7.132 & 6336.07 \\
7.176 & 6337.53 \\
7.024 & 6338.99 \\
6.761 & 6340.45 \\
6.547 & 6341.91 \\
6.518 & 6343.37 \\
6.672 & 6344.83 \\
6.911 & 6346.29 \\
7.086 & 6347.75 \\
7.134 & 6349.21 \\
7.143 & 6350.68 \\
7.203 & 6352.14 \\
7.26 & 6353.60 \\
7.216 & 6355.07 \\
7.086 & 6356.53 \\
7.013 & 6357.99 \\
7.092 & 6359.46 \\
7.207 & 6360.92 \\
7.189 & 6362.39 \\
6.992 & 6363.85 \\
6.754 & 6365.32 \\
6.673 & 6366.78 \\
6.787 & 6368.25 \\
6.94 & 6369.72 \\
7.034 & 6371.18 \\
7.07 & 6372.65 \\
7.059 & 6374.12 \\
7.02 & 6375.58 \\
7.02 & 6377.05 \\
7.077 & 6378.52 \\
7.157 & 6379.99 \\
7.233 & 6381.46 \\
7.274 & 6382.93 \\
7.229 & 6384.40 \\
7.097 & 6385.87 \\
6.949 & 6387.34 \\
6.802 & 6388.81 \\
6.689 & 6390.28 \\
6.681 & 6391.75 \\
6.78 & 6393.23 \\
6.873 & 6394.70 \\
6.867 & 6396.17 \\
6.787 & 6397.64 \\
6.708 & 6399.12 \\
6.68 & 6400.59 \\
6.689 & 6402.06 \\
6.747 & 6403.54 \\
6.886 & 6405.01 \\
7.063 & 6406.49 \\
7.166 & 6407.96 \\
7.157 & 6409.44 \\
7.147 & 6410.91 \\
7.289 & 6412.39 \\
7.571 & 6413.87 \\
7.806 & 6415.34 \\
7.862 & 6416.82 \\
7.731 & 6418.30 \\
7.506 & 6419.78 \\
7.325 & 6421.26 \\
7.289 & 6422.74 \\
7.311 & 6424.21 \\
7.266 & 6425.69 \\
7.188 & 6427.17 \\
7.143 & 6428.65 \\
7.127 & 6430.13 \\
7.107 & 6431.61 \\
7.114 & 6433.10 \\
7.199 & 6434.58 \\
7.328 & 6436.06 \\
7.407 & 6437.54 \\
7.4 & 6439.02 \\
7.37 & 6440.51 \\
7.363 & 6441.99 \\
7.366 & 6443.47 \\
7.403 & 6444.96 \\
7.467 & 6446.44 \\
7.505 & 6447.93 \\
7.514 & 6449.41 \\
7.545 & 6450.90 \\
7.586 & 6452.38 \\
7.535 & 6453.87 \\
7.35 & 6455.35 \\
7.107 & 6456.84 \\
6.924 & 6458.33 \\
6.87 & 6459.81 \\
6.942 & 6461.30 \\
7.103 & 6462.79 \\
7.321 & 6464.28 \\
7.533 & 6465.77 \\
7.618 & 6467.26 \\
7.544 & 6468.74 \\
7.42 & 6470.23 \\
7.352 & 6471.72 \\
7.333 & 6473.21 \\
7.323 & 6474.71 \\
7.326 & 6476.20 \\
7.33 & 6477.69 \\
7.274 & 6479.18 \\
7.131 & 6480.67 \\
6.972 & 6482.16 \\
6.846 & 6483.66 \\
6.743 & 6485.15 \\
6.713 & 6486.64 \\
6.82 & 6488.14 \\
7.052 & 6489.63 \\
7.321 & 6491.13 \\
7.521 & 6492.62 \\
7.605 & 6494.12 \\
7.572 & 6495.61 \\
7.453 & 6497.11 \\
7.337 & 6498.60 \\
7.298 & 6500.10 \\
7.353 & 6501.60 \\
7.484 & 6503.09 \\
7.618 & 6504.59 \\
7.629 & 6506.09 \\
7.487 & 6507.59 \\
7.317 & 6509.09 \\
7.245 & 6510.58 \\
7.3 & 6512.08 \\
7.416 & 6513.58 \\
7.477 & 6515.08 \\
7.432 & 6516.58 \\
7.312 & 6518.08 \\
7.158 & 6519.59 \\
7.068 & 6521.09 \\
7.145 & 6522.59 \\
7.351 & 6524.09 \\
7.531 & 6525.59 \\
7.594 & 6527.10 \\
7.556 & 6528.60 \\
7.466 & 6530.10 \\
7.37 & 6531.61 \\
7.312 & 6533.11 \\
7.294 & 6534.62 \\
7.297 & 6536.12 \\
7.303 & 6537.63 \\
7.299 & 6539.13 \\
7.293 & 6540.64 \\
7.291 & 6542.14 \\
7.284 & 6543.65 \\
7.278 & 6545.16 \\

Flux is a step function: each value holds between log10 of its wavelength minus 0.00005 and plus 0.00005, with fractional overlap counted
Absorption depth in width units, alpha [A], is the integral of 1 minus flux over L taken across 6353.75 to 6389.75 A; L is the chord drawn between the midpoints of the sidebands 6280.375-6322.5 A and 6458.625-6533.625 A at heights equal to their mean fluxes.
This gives 0.67 A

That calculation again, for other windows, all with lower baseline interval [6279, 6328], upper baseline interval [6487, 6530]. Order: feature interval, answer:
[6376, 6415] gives 1.22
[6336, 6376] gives 1.02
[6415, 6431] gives -0.32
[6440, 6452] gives -0.26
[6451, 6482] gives 0.08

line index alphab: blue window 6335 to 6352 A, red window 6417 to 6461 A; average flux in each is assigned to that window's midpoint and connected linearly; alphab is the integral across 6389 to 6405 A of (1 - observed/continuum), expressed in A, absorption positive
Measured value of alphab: 0.88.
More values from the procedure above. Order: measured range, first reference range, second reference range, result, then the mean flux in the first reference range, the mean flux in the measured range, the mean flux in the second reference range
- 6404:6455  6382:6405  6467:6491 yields -2.6 A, 6.86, 7.35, 7.17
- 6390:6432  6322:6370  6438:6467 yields 0.5 A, 7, 7.12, 7.33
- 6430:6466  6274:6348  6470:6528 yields -0.4 A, 7.02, 7.3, 7.3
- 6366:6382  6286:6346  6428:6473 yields 0.4 A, 7.05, 7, 7.32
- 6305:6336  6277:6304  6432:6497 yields 0.4 A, 7.12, 7.05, 7.28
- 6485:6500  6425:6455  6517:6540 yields 0.2 A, 7.35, 7.24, 7.34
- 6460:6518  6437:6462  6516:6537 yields 0.3 A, 7.33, 7.3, 7.34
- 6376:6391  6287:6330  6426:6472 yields 0.3 A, 7.11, 7.05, 7.31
